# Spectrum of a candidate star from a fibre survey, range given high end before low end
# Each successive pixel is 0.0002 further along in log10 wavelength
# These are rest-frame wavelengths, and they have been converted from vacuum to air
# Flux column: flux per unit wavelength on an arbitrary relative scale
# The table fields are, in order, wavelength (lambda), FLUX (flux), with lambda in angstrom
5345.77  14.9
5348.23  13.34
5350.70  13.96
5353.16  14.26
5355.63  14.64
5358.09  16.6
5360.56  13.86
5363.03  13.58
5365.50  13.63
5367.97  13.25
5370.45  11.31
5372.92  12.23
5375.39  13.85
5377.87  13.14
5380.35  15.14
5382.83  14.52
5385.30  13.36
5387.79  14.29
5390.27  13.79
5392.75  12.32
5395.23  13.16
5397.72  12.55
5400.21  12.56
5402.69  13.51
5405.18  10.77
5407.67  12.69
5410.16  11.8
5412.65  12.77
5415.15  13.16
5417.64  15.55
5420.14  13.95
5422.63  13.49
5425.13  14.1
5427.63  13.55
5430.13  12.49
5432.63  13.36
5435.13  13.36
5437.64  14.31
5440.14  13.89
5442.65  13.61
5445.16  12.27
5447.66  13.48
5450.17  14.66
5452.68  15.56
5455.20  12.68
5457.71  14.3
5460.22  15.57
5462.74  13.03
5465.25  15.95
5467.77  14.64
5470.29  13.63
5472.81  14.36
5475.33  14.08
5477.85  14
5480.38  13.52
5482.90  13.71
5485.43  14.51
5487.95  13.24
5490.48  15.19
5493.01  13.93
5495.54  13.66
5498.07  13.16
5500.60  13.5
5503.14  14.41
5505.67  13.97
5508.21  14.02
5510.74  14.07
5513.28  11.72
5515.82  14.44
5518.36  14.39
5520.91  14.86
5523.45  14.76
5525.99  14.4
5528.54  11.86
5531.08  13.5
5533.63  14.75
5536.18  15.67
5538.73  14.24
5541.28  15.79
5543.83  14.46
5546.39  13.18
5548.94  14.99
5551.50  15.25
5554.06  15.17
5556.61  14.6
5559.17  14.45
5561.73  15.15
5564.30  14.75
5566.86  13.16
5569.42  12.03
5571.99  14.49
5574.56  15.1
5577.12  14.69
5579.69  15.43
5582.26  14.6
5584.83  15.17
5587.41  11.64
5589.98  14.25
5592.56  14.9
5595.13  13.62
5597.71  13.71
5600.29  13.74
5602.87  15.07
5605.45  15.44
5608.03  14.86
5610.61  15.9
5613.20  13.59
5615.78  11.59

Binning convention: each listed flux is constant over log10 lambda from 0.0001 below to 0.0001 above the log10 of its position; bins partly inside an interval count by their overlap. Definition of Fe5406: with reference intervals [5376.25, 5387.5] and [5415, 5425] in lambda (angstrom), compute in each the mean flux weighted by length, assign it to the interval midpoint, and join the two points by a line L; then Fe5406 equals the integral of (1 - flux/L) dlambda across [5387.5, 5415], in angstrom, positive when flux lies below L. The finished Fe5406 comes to 2.7 angstrom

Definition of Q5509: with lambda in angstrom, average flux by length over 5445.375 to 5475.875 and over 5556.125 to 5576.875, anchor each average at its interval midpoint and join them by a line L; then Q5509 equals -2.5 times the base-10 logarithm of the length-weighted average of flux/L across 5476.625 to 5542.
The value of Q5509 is 0.02 mag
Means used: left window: 14.3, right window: 14.2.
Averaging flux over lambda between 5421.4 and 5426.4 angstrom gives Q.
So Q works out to 13.8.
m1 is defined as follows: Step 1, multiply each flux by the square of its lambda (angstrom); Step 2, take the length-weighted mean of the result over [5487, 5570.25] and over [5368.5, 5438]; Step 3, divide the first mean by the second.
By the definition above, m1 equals 1.1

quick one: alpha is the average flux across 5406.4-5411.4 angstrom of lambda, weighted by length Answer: 12.2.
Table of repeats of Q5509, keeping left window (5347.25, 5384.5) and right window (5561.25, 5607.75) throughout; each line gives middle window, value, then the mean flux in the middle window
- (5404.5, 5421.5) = 0.07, 13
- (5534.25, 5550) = -0.04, 14.7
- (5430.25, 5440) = 0.03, 13.6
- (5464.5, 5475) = -0.04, 14.5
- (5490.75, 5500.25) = 0.03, 13.7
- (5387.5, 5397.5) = 0.05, 13.2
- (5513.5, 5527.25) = -0.02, 14.4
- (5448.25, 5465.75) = -0.03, 14.4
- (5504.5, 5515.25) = 0.05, 13.5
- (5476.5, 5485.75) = 0.01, 13.9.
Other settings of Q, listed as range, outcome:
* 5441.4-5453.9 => 13.9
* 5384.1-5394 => 13.4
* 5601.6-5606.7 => 15.3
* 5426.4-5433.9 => 13.1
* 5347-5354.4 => 13.8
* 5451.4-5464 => 14.2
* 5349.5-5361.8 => 14.7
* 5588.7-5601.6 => 14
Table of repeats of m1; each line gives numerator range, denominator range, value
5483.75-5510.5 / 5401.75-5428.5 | 1.09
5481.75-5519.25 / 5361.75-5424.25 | 1.09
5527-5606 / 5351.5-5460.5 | 1.12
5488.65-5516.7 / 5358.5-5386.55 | 1.07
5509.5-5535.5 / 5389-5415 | 1.15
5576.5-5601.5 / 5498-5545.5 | 1.03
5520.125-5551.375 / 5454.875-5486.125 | 1.04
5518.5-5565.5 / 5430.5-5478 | 1.07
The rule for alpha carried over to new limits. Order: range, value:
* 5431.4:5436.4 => 13.4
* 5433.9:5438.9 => 13.8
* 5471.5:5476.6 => 14.2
